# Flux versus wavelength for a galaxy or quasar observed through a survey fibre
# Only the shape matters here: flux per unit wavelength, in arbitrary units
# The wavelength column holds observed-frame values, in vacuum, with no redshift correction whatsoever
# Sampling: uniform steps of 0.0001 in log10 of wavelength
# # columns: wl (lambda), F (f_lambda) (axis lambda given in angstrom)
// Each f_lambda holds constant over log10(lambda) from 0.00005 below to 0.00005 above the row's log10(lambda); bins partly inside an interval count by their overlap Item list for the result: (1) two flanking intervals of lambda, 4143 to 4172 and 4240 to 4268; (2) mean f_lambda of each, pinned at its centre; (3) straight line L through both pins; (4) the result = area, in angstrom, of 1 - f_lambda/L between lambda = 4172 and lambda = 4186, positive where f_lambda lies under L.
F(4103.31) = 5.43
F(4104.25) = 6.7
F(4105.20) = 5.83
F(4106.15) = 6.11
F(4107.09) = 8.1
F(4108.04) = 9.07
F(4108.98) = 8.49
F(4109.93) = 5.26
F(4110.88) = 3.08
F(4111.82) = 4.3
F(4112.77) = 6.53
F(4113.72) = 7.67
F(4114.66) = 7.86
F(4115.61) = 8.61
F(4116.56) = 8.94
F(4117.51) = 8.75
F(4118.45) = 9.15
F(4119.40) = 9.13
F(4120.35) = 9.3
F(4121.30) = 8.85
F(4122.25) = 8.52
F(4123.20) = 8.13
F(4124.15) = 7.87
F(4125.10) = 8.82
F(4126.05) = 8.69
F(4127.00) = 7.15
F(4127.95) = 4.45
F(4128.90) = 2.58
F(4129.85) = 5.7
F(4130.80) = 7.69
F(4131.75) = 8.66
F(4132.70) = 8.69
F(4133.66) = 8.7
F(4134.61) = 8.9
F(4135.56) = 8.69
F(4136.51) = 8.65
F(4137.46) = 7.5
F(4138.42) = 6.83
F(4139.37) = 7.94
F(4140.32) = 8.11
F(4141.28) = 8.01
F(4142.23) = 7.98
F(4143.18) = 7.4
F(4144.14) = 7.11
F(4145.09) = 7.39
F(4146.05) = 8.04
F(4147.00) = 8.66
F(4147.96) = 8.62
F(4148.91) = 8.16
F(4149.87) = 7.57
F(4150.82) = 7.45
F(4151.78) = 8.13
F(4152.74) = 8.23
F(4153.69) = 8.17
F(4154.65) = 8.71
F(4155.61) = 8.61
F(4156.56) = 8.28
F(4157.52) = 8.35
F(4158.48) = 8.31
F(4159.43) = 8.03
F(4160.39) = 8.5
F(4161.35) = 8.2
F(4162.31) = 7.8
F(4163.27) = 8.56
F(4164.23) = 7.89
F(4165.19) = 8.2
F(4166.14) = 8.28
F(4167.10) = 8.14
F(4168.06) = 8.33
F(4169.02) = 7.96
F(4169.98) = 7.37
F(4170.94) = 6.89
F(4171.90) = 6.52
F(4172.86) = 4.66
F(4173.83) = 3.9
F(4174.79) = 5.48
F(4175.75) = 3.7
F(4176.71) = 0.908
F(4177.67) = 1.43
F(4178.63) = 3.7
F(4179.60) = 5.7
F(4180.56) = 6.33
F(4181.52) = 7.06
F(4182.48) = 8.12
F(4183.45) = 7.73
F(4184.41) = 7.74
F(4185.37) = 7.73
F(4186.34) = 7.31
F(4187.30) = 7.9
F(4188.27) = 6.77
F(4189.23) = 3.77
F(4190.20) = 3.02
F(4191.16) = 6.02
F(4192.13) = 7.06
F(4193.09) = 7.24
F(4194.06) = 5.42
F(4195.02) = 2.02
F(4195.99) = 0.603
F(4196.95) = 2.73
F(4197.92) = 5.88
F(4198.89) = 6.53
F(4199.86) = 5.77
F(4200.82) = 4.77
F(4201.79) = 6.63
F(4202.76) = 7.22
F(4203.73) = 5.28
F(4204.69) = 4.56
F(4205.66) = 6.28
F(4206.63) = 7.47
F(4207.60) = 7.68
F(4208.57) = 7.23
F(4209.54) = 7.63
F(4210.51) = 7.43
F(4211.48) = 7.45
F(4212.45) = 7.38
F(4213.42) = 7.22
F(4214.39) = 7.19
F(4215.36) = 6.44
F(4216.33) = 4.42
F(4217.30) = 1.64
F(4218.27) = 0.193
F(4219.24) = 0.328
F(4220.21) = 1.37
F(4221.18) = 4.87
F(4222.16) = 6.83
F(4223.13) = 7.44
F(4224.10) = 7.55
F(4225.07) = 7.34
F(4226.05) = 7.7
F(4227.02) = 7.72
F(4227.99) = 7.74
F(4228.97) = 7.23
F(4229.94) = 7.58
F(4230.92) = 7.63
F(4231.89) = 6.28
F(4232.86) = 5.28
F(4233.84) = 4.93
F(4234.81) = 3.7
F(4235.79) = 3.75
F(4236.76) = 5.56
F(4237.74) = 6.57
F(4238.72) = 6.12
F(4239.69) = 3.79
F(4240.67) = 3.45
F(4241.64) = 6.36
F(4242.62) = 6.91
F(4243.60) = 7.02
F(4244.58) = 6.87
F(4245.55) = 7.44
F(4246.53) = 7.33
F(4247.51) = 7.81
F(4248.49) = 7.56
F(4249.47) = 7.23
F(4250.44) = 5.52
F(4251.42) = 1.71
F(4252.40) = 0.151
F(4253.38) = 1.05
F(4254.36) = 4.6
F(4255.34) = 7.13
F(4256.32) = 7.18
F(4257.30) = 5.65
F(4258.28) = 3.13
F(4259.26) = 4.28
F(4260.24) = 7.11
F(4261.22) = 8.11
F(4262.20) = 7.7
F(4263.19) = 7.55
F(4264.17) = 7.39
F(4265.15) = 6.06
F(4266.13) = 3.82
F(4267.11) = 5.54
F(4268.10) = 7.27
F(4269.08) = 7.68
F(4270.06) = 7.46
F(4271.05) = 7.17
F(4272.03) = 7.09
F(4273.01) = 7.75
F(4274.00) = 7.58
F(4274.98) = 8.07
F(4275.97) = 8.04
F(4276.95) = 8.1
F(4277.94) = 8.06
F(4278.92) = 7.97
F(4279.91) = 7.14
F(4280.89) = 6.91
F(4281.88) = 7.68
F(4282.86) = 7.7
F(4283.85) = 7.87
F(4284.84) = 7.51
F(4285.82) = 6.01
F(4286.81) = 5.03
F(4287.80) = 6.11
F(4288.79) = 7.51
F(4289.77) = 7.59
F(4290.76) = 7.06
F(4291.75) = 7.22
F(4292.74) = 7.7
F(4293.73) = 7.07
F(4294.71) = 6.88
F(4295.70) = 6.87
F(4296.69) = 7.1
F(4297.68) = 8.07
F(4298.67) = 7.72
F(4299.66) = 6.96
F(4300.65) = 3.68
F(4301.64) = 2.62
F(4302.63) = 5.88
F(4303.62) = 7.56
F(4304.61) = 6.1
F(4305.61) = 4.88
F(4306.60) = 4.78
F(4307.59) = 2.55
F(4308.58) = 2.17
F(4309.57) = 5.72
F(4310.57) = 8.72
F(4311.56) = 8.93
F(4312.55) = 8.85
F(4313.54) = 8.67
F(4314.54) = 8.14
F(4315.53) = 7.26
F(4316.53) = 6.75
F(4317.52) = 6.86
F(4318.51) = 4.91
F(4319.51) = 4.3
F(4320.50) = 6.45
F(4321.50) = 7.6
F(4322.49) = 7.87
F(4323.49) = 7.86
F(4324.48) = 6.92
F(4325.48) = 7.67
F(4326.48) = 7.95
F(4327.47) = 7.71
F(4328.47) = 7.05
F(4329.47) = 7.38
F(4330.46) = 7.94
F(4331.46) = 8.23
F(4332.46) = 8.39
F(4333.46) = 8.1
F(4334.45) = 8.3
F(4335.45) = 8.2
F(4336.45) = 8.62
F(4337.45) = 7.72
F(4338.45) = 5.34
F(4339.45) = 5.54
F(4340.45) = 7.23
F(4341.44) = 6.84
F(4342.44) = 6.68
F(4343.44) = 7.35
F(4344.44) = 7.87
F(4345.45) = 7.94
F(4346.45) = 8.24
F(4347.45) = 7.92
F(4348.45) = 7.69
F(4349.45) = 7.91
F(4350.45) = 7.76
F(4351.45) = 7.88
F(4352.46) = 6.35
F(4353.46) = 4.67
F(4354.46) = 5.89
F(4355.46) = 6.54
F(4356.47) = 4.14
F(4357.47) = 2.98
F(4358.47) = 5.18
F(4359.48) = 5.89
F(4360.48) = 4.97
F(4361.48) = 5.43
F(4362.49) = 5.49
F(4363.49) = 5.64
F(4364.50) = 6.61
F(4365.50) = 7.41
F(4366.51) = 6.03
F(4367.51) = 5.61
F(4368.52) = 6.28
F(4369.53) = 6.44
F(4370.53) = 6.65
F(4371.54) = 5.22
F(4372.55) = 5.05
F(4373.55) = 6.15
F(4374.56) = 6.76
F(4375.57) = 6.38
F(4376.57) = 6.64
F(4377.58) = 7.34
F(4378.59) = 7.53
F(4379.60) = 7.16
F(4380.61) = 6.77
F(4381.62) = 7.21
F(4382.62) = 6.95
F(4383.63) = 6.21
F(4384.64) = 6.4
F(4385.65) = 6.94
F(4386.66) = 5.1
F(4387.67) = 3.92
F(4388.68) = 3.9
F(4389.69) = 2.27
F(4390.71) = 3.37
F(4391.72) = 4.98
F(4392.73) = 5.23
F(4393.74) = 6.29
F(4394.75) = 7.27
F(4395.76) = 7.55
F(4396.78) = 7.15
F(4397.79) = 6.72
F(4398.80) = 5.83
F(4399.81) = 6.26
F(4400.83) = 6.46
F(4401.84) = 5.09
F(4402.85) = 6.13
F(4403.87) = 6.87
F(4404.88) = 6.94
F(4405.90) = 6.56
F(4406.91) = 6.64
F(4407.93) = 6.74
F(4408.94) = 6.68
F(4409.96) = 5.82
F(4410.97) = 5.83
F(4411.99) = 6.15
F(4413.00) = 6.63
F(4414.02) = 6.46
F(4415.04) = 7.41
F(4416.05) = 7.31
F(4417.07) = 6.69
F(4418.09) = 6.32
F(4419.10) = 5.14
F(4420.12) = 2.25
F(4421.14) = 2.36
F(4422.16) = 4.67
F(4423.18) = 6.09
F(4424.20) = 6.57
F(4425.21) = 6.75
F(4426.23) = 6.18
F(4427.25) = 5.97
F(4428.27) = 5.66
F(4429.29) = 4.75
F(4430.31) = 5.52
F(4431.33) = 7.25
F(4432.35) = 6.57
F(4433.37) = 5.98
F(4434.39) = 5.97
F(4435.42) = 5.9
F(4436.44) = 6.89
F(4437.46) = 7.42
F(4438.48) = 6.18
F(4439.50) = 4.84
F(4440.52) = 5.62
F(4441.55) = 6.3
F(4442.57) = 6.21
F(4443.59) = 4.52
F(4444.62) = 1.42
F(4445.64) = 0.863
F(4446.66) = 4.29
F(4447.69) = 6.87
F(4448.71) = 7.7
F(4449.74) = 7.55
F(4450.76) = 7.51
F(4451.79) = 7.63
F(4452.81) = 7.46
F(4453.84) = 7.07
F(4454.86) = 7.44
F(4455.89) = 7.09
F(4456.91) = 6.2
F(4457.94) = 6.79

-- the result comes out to 4.0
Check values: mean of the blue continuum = 8.02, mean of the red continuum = 5.78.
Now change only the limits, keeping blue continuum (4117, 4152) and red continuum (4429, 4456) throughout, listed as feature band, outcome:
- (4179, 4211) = 6.2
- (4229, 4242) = 3.2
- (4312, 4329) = -1.2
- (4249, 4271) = 4.6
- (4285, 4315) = 1.8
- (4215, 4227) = 4.2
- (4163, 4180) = 3.8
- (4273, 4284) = -1.1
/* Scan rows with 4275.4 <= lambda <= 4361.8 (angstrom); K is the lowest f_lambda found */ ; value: 2.17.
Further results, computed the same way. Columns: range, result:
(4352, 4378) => 2.98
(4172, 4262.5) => 0.151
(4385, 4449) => 0.863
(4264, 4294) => 3.82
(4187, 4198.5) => 0.603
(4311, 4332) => 4.3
